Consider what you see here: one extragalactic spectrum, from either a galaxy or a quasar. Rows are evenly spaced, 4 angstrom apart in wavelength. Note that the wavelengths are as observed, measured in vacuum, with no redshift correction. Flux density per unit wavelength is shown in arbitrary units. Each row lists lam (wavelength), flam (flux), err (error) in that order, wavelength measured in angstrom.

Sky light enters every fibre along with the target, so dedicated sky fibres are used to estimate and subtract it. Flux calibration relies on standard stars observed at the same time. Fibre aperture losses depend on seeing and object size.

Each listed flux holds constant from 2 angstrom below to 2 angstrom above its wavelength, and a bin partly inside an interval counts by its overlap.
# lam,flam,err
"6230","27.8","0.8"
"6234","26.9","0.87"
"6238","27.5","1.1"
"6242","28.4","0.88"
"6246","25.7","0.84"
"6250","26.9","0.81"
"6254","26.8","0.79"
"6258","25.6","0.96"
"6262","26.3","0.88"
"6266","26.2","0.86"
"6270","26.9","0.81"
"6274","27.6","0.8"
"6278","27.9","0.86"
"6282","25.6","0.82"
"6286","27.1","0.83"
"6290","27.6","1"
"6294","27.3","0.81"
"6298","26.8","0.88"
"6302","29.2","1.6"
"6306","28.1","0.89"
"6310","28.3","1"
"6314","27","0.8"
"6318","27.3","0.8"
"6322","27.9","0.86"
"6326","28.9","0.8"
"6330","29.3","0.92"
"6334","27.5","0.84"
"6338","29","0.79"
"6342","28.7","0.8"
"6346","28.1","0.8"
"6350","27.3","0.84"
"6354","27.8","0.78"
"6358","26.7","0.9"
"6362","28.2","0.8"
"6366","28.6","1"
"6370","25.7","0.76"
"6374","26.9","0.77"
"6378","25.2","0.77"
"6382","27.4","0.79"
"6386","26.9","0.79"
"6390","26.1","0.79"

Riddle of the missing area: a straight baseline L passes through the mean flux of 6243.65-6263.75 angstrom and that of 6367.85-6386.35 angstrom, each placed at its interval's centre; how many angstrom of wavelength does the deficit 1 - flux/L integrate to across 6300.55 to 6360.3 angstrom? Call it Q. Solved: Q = -3.9 angstrom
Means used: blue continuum 26.3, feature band 28.1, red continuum 26.4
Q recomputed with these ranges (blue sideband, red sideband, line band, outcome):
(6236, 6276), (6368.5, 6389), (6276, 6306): -0.8 angstrom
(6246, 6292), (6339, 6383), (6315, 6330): -0.6 angstrom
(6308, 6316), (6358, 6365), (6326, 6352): -0.6 angstrom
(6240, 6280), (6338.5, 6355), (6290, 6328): -0.4 angstrom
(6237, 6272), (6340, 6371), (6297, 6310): -0.5 angstrom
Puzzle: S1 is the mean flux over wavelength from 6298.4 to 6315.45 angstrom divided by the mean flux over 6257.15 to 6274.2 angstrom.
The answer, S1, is 1.06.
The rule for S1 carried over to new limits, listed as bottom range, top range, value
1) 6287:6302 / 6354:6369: 1.01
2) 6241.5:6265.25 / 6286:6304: 1.04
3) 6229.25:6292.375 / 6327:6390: 1.02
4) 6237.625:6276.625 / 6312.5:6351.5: 1.05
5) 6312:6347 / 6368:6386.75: 0.94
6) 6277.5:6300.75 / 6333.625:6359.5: 1.03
